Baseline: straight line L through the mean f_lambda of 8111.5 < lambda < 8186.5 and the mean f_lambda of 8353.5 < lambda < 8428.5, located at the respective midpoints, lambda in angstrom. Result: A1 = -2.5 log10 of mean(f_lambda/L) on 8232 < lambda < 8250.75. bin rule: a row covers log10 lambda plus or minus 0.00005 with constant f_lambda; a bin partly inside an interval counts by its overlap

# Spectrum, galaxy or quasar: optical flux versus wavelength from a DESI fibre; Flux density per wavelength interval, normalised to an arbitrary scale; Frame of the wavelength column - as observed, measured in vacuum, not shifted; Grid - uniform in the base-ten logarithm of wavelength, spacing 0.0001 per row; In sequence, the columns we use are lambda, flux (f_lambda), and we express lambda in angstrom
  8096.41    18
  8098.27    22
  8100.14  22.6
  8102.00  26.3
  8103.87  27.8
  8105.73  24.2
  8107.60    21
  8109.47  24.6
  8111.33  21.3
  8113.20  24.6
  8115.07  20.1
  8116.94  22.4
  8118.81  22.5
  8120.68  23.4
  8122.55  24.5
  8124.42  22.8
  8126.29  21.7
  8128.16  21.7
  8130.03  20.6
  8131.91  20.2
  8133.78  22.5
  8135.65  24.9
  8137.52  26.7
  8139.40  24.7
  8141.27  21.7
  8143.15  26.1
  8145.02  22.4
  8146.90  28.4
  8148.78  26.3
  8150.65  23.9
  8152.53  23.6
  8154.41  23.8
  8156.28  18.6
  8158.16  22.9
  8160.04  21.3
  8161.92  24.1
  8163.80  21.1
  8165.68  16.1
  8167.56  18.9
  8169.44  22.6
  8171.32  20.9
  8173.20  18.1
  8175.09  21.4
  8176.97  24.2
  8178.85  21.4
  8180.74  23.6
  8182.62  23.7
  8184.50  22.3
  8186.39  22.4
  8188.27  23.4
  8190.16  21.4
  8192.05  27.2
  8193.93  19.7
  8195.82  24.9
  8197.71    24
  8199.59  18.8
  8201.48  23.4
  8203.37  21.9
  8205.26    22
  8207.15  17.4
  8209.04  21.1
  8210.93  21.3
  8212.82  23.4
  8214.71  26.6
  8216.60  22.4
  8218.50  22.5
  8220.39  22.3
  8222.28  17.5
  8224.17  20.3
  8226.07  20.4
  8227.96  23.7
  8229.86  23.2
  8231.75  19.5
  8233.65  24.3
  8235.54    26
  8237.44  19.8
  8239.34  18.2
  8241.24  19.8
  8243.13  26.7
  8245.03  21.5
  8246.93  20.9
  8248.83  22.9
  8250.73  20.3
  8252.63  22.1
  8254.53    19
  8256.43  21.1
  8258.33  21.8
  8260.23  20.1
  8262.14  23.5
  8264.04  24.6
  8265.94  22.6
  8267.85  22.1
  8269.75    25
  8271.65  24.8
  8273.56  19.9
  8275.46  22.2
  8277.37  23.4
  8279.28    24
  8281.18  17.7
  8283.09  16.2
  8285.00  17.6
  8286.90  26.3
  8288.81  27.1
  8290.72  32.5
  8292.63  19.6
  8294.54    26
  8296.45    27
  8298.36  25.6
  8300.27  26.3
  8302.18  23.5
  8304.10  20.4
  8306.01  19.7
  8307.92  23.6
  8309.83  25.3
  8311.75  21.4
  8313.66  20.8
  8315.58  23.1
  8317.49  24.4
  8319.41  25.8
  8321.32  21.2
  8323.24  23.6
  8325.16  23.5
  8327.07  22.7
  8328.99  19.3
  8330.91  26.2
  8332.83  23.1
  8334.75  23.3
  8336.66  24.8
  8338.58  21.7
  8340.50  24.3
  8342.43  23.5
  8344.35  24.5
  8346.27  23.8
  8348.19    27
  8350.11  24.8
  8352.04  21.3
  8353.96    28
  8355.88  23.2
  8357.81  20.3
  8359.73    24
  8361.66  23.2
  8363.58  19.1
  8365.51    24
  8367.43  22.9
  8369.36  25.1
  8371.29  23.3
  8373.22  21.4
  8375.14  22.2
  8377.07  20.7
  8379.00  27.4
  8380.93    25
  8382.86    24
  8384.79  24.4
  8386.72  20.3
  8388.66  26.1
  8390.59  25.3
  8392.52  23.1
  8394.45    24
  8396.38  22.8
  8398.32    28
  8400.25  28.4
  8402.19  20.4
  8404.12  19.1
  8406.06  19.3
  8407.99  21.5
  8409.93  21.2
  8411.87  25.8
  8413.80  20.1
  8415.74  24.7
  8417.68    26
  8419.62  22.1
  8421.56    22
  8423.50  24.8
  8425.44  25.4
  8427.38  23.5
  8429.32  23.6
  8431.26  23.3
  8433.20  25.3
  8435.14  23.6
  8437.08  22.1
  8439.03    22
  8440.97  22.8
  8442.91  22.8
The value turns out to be 0.04 mag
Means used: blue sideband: 22.6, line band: 22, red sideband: 23.4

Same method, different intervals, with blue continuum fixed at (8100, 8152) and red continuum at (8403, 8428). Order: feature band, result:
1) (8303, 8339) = 0.01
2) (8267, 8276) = 0.01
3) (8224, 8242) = 0.08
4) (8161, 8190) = 0.09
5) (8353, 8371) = -0.02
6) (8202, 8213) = 0.11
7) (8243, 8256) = 0.08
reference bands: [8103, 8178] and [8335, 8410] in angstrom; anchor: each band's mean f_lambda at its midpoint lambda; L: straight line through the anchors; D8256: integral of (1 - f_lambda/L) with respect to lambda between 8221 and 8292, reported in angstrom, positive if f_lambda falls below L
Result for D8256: 3.0 angstrom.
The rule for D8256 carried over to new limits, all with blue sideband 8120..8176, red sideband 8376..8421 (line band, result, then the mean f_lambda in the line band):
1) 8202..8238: 1.4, 21.9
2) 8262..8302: -0.9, 23.5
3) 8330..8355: -1.2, 24.3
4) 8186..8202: -0.1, 22.8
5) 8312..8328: 0.1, 23.1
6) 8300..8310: 0.2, 22.7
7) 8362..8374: 0.3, 22.7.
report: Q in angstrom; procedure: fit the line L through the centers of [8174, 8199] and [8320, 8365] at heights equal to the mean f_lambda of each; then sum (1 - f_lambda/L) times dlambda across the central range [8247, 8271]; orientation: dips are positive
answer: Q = 1.1 angstrom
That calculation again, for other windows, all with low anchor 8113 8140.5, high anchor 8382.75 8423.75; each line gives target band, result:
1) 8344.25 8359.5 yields -0.6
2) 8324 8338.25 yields 0.0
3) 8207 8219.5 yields 0.3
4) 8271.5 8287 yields 1.5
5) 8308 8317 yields 0.1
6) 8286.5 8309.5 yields -1.7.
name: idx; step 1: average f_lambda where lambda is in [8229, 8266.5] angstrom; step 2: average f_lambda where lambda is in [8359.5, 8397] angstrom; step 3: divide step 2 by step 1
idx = 1.07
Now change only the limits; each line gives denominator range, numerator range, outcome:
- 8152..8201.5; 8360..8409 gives 1.06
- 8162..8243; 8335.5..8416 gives 1.07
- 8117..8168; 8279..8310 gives 1.02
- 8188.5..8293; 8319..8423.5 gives 1.05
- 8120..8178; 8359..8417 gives 1.03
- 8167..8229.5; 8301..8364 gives 1.05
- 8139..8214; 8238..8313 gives 1.01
